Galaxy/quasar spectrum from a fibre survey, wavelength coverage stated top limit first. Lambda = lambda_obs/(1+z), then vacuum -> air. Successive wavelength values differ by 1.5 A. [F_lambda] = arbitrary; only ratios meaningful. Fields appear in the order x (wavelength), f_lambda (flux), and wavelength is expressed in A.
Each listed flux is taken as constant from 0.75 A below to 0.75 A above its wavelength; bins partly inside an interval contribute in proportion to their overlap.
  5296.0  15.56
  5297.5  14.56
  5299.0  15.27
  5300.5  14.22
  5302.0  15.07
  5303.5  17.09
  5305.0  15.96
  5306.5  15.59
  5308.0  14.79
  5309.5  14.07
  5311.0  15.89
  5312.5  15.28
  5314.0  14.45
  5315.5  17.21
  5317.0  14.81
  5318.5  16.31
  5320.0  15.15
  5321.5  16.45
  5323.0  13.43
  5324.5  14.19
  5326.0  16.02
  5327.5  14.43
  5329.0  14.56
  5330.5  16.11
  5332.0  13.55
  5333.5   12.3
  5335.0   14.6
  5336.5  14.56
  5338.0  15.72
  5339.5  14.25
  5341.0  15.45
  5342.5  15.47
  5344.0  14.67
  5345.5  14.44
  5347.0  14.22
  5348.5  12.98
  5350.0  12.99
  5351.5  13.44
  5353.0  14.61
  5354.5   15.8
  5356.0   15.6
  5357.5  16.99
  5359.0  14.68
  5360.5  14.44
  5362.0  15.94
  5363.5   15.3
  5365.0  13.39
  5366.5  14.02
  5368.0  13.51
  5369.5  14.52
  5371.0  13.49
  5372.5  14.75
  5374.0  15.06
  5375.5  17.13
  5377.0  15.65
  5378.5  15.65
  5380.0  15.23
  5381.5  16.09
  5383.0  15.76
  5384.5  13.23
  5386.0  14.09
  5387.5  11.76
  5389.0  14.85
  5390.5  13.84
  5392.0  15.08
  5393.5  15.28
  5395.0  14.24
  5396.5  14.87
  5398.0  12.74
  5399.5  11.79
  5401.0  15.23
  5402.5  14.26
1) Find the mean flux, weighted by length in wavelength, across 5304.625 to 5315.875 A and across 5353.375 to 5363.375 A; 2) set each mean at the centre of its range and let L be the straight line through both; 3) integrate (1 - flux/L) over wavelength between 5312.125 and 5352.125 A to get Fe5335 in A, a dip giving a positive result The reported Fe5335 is 1.84 A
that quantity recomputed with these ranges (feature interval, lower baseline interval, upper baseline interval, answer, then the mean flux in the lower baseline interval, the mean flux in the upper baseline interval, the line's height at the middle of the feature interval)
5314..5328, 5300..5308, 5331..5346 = -0.2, 15.6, 14.5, 15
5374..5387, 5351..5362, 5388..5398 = -0.5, 15.2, 14.5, 14.7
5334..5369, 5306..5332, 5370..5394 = 0.8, 15.2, 14.8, 15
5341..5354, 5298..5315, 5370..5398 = 0.7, 15.3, 14.7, 15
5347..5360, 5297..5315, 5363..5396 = 0.2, 15.2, 14.6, 14.8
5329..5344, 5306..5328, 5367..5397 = 0.4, 15.2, 14.7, 15.1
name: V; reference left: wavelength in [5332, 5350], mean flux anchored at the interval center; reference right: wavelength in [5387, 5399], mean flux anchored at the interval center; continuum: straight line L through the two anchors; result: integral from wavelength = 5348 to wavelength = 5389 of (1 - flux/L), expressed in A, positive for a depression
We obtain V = -1.4 A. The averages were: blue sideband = 14.3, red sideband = 14.1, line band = 14.7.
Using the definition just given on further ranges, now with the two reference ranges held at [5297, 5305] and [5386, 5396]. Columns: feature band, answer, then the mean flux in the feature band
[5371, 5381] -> -0.7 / 15.4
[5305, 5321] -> -0.2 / 15.4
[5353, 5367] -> -0.5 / 15.1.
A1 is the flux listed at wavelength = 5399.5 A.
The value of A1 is 11.79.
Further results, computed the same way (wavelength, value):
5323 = 13.43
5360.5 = 14.44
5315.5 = 17.21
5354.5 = 15.8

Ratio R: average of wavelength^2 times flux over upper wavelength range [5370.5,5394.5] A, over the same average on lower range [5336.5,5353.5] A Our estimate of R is 1.04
